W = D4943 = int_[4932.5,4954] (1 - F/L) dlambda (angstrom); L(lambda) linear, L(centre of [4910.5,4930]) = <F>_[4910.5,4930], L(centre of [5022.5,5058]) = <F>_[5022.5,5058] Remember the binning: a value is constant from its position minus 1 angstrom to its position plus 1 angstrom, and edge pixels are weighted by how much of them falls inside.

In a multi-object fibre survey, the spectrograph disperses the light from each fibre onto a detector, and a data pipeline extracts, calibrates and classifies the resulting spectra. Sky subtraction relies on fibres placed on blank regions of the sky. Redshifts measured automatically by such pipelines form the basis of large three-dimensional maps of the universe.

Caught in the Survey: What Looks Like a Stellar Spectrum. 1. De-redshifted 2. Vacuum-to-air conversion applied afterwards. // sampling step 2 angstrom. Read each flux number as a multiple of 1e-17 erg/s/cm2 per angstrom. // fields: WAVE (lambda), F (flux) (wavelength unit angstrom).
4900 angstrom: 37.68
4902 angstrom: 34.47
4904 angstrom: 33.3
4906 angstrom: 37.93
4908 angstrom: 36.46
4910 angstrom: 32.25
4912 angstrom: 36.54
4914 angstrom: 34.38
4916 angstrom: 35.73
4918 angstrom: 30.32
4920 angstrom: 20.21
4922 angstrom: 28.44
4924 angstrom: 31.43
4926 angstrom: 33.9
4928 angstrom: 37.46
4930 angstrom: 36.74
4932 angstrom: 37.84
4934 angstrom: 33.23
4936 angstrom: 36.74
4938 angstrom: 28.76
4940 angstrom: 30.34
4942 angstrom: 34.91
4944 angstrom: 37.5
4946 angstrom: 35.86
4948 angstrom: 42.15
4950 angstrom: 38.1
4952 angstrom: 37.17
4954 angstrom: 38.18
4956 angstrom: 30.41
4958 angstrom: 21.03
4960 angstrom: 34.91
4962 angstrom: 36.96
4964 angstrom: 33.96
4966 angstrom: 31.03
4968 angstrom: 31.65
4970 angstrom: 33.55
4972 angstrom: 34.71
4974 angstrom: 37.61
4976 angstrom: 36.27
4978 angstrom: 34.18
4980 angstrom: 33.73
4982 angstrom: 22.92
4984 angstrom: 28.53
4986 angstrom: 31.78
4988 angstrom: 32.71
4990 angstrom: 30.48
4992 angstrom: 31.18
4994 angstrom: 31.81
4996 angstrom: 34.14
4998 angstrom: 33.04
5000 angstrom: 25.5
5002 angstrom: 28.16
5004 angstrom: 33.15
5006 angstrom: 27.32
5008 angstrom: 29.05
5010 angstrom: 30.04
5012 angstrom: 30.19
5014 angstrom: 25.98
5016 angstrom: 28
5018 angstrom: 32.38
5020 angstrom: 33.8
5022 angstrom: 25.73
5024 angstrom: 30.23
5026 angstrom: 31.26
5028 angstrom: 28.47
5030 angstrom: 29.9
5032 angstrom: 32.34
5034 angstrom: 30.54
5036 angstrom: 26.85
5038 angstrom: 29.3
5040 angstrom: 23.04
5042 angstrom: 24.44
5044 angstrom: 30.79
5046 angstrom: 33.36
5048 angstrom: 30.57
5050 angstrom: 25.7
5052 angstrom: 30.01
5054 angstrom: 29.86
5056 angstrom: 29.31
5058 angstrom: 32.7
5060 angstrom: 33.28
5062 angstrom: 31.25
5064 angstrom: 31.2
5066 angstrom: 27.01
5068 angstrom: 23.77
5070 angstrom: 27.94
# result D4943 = -2.7 angstrom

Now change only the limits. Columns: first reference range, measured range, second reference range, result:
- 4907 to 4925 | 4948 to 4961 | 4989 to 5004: -1.1 angstrom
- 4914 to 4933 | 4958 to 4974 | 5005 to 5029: -1.1 angstrom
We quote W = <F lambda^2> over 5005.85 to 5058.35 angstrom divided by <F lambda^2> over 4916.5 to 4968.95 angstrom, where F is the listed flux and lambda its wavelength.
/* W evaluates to 0.91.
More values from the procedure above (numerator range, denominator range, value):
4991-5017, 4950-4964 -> 0.91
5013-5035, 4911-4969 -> 0.92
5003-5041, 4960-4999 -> 0.91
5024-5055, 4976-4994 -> 0.96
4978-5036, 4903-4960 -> 0.92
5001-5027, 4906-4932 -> 0.93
